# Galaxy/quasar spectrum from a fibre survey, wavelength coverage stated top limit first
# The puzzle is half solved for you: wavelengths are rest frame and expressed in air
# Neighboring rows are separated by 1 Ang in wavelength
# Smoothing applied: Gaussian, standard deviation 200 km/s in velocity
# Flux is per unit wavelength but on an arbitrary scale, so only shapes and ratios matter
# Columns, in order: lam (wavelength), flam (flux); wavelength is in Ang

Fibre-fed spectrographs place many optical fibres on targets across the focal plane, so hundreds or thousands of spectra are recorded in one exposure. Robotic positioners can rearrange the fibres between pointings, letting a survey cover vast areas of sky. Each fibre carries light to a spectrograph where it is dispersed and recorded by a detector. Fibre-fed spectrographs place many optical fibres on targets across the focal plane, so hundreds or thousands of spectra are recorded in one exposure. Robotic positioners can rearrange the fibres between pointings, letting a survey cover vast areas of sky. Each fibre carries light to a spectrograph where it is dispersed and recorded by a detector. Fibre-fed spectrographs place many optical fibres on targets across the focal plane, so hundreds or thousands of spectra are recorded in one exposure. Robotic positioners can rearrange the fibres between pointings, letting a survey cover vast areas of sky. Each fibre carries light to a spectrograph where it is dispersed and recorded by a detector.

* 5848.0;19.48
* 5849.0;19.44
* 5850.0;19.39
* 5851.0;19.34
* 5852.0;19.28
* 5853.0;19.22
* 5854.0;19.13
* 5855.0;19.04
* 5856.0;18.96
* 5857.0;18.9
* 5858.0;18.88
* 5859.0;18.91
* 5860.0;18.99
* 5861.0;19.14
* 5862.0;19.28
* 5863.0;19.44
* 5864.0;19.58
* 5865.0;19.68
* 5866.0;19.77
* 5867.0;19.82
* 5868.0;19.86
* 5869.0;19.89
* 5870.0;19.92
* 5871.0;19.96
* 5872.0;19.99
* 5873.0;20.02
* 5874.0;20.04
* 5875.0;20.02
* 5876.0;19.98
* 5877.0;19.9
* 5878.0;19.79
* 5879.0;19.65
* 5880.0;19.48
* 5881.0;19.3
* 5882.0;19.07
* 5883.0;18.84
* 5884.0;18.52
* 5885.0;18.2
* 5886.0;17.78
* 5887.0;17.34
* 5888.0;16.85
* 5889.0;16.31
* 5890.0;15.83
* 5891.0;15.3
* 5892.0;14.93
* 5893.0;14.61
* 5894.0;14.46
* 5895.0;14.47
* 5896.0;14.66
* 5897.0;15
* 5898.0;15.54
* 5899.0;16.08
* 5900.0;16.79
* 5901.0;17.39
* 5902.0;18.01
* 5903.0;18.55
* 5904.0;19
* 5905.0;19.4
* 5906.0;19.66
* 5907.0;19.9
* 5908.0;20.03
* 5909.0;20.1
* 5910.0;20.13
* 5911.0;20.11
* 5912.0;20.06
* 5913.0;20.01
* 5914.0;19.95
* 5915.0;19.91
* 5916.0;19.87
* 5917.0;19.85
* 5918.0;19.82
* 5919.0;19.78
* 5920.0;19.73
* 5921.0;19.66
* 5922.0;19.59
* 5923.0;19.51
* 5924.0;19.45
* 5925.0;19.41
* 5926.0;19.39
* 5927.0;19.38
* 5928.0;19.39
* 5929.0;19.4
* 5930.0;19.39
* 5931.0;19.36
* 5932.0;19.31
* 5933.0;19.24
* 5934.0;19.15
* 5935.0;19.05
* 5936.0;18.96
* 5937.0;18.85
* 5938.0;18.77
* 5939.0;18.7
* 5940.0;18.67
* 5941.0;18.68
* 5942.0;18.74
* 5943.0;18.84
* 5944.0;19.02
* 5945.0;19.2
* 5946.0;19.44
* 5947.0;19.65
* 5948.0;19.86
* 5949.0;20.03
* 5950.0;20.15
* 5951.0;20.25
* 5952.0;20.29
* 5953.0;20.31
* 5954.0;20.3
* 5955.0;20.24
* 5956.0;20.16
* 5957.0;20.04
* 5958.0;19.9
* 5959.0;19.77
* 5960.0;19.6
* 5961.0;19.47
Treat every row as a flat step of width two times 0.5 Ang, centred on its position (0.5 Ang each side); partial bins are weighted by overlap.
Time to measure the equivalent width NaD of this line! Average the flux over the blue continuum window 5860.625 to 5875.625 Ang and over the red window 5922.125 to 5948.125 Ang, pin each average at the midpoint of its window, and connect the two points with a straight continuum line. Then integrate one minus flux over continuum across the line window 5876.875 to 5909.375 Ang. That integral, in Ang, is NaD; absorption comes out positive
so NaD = 3.3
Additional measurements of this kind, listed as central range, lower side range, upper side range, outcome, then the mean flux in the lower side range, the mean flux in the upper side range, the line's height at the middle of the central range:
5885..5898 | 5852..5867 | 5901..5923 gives 2.5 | 19.2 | 19.6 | 19.5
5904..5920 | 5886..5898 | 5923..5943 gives -2.4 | 15.5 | 19.1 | 17.3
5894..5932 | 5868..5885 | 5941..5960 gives 1.7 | 19.6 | 19.8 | 19.7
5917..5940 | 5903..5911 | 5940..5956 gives 0.4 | 19.7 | 19.7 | 19.7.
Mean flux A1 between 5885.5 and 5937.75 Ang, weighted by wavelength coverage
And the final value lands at 18.4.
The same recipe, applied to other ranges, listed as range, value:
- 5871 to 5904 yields 17.6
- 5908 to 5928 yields 19.8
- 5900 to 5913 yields 19.3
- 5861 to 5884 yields 19.7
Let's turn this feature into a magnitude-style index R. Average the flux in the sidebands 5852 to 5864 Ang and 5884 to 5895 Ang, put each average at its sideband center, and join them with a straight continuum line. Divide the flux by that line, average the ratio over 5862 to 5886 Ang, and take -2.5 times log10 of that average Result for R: -0.11 mag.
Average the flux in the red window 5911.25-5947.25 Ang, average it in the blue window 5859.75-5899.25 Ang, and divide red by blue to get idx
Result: 1.06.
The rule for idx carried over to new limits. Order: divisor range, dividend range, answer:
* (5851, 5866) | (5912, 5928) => 1.03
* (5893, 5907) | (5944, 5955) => 1.18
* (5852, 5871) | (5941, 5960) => 1.02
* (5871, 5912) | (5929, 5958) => 1.08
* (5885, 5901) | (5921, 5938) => 1.22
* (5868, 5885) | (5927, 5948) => 0.97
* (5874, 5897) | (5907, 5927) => 1.13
